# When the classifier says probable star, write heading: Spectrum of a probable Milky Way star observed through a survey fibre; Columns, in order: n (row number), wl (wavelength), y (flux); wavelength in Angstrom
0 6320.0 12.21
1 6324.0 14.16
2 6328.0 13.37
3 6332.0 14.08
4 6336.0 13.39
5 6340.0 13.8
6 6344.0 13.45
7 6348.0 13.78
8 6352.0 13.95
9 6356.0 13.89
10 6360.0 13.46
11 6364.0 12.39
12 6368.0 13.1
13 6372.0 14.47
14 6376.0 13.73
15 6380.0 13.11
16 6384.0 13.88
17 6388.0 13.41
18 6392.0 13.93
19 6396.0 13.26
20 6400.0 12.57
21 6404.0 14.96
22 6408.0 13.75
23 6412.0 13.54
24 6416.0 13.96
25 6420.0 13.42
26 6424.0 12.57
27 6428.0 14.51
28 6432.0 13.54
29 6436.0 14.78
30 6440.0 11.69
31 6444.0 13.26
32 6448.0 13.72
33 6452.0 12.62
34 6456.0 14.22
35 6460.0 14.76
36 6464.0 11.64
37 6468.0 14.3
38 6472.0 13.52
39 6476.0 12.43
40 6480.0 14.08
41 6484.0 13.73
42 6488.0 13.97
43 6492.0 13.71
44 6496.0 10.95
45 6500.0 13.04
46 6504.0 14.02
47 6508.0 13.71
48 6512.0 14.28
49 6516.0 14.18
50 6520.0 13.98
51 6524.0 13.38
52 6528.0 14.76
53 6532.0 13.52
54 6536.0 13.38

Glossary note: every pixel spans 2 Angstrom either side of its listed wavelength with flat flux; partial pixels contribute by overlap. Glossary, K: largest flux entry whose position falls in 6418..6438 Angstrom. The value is 14.78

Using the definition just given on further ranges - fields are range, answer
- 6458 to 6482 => 14.76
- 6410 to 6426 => 13.96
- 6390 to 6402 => 13.93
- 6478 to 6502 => 14.08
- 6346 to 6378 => 14.47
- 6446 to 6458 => 14.22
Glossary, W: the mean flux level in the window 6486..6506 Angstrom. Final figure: 13.1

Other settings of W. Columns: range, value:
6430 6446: 13.3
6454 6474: 13.7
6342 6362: 13.7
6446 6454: 13.2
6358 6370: 13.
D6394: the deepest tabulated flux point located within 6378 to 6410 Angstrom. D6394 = 12.57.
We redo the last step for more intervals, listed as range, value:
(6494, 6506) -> 10.95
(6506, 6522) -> 13.71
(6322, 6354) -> 13.37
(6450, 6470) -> 11.64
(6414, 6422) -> 13.42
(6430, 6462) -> 11.69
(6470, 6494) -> 12.43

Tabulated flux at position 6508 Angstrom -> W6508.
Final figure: 13.71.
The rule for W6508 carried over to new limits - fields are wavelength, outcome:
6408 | 13.75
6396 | 13.26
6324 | 14.16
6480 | 14.08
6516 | 14.18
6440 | 11.69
